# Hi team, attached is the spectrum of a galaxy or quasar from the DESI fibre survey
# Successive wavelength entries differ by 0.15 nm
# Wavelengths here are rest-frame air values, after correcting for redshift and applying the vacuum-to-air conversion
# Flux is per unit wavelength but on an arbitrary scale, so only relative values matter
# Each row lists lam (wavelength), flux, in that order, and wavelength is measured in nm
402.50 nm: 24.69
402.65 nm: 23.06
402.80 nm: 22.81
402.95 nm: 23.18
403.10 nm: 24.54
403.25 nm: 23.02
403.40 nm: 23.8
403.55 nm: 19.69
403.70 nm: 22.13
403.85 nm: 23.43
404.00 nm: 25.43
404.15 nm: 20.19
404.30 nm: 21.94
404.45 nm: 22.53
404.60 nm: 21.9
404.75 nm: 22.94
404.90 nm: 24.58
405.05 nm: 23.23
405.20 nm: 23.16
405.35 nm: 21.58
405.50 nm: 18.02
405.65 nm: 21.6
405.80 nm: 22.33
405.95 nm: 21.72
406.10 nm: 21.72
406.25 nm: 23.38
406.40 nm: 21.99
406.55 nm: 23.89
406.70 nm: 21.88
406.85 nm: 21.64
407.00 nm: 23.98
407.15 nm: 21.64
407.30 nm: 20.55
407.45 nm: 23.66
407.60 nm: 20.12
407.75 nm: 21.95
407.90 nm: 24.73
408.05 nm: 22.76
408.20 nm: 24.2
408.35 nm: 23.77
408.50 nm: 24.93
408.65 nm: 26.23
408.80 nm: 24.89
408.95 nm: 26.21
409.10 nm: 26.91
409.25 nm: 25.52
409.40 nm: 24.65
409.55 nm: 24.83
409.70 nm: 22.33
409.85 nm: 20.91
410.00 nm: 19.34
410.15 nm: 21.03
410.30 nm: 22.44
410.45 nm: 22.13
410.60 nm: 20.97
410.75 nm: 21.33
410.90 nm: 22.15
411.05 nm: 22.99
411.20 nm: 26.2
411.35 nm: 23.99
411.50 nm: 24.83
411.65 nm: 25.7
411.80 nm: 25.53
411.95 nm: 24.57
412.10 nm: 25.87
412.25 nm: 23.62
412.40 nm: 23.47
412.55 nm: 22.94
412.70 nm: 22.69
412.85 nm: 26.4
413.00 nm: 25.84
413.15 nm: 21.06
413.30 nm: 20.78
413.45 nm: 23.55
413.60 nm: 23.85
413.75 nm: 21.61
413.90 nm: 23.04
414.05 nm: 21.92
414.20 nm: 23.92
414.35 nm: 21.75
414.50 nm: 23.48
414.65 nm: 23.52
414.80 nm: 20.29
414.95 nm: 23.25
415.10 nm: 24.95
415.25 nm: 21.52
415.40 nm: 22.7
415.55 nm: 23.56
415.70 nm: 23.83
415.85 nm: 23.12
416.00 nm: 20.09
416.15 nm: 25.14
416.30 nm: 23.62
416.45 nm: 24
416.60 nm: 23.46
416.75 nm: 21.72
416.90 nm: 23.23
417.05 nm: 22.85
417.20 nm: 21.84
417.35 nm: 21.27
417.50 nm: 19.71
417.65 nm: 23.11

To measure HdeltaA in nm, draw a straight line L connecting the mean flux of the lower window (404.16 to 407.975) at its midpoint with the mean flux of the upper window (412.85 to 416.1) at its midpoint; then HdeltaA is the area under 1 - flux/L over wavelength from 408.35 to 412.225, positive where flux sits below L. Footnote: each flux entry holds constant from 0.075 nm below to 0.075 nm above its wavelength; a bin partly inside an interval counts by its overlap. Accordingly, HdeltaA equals -0.23 nm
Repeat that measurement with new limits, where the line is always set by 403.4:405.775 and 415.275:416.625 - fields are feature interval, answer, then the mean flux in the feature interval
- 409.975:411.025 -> 0.056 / 21.5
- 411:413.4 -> -0.135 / 24.2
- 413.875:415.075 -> 0.018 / 22.7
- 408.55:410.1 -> -0.104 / 24.1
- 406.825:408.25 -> -0.003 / 22.5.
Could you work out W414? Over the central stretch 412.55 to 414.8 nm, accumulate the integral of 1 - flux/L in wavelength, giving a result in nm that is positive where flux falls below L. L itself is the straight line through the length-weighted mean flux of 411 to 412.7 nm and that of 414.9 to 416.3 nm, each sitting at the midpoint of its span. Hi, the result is 0.08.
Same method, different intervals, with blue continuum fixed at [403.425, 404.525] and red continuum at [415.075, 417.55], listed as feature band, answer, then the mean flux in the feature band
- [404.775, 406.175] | 0.02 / 22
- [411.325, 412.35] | -0.11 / 24.9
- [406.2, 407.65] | 0.01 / 22.3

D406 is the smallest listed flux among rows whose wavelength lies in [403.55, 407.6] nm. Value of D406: 18.02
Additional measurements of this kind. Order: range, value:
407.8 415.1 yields 19.34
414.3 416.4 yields 20.09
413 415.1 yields 20.29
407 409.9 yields 20.12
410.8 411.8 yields 22.15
